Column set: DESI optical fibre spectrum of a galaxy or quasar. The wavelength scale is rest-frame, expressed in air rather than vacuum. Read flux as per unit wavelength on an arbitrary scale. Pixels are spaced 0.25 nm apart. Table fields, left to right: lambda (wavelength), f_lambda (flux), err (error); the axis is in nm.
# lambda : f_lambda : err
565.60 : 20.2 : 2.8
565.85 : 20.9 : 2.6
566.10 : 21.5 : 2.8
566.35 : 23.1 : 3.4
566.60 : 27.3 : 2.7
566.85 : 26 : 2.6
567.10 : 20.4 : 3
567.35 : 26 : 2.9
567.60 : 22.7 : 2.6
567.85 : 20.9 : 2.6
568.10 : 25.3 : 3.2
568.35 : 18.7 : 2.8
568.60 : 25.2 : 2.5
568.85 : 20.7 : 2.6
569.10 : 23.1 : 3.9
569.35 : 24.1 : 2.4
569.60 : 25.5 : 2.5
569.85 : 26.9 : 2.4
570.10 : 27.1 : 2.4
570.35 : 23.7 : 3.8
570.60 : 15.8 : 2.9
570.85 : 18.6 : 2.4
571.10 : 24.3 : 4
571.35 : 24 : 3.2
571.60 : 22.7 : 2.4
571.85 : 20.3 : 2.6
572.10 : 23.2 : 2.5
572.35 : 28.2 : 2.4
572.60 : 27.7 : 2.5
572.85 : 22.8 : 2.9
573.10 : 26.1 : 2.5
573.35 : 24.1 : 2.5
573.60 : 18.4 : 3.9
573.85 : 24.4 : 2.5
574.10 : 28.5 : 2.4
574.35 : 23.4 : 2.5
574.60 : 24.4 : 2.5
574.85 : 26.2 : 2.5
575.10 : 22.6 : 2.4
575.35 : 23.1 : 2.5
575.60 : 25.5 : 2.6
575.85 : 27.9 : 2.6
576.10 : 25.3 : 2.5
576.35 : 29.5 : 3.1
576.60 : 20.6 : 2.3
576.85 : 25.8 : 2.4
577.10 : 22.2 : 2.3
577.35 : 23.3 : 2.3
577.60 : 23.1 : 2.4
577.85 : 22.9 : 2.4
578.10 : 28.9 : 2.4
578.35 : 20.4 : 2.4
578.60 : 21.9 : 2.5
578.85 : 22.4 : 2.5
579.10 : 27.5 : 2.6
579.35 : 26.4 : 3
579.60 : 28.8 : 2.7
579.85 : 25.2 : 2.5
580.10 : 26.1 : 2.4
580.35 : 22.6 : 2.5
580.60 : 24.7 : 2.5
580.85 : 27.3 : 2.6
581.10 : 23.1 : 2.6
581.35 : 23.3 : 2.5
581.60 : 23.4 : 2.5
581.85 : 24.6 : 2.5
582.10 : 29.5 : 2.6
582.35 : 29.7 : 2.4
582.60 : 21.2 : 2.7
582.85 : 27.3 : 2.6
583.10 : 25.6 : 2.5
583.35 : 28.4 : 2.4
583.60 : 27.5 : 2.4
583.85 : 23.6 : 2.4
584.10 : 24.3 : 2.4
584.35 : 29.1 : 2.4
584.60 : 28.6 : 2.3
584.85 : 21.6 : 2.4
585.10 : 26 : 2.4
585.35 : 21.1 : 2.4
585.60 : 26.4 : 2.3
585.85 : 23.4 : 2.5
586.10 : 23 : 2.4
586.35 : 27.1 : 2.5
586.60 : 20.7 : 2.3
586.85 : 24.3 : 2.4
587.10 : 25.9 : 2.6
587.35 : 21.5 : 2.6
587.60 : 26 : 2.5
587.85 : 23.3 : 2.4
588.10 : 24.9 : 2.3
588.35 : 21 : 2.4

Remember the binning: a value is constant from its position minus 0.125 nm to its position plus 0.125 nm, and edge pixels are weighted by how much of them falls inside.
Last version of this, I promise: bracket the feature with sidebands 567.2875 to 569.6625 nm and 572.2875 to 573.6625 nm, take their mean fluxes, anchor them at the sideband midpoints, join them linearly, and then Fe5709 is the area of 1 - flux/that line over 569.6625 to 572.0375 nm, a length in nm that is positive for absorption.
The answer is 0.12 nm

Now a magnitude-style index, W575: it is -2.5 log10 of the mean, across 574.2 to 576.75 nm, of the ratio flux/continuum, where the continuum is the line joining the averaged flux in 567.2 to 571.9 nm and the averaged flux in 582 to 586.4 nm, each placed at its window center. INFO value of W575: -0.04 mag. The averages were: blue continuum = 23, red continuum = 25.7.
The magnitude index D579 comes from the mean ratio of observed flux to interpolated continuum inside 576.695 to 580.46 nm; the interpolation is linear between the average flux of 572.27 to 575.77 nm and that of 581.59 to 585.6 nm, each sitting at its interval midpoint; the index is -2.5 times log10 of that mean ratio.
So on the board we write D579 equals 0.03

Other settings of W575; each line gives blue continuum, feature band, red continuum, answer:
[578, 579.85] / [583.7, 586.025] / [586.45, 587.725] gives -0.03 mag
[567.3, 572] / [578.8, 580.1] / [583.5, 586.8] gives -0.09 mag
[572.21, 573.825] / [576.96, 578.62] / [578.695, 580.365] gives 0.09 mag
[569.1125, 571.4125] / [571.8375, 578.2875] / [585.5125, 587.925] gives -0.05 mag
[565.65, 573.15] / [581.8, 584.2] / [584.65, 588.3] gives -0.10 mag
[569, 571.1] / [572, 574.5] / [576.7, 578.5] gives -0.06 mag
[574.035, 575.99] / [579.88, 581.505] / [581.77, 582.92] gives 0.07 mag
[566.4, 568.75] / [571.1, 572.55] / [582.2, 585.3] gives 0.01 mag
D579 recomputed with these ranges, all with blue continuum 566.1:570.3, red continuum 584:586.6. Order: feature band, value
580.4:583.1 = -0.030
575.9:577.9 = 0.004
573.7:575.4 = -0.018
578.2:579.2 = 0.063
